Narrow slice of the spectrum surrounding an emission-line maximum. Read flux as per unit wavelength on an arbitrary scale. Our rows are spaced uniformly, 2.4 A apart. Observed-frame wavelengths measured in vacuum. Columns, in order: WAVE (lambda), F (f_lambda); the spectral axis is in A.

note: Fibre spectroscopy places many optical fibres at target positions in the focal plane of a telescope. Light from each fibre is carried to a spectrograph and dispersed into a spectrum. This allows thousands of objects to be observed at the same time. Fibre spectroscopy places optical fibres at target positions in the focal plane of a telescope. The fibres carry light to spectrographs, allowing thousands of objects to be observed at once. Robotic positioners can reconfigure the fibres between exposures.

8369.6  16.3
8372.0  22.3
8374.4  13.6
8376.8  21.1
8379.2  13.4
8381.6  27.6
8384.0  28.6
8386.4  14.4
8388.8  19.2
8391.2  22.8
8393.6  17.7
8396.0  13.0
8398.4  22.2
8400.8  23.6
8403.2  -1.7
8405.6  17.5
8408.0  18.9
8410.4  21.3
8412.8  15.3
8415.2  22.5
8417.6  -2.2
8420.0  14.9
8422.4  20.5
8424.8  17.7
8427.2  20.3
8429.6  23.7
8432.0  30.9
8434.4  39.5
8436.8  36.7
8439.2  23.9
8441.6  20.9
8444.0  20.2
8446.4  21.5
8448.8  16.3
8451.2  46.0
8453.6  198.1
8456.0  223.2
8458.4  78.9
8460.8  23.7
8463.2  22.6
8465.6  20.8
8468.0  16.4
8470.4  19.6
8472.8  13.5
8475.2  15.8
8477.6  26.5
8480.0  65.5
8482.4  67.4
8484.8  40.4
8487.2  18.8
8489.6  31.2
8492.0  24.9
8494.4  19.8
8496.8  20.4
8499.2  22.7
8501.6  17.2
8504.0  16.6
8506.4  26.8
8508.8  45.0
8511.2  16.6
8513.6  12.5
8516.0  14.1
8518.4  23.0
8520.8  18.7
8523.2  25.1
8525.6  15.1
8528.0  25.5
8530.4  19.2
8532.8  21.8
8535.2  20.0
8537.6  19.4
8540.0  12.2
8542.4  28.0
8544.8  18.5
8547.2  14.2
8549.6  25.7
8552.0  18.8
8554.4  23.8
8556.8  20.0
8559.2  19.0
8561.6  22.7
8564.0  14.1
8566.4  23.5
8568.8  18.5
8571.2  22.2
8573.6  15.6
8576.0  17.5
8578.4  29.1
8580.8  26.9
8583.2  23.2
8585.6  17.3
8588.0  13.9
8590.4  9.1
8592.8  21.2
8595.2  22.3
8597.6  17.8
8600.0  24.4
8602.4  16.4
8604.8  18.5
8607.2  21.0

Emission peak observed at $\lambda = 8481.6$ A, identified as [N II] 6583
